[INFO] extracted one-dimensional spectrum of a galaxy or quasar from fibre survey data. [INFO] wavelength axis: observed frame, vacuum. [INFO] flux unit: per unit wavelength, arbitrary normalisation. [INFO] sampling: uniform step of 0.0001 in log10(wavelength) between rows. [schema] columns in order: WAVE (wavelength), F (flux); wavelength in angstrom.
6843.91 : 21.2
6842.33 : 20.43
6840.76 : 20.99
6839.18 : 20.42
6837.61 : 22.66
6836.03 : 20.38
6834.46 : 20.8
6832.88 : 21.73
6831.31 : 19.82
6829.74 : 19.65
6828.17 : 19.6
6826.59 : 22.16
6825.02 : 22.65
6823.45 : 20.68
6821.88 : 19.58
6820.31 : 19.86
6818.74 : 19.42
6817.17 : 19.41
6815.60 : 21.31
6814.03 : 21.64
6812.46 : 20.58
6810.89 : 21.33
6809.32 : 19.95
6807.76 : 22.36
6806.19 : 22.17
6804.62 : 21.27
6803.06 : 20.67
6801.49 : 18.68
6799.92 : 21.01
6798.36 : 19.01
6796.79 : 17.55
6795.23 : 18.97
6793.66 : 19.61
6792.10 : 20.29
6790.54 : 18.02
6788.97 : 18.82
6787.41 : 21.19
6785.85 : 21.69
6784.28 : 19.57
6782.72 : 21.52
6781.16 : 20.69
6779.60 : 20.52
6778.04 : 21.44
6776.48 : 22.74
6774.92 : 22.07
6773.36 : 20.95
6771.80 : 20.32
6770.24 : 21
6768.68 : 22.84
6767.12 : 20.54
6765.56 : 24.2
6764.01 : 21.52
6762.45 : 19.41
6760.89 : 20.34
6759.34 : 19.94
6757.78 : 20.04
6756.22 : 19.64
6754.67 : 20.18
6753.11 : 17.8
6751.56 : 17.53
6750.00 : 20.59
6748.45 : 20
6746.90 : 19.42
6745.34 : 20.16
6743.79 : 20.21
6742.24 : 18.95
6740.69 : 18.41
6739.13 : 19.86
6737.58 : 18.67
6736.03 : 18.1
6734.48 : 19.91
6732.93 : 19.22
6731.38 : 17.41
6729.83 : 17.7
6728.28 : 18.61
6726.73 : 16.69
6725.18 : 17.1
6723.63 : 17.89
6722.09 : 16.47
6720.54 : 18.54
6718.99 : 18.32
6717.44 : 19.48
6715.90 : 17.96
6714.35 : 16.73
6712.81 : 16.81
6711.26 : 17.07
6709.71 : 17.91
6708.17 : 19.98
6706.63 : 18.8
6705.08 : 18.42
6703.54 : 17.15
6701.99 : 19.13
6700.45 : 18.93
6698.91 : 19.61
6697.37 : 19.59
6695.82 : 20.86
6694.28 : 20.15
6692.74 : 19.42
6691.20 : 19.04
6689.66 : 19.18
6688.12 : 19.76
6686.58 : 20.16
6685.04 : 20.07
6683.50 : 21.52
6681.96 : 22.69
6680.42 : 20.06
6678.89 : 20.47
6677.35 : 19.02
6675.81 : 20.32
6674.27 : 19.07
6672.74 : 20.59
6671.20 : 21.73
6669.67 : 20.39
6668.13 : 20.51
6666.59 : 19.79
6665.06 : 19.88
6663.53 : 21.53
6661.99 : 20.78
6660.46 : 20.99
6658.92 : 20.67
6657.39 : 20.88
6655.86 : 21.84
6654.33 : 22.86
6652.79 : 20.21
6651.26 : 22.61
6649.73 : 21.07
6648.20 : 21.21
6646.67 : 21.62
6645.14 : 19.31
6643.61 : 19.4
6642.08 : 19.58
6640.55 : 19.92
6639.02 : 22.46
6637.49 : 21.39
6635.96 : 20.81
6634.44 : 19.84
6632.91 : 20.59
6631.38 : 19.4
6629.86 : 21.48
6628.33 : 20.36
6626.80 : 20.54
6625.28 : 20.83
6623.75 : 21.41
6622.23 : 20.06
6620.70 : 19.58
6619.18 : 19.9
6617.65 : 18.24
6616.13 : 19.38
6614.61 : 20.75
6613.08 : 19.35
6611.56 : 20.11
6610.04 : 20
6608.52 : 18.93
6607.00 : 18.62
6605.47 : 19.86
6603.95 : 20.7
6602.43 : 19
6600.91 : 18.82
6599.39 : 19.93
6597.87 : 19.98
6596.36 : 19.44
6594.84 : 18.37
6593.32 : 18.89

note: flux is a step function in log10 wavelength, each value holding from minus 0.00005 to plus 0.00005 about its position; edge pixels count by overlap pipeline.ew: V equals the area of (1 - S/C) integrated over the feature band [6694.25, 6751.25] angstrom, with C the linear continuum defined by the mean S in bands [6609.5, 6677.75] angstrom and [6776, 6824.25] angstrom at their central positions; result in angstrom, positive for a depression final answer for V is 5.0 angstrom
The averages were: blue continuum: 20.5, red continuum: 20.4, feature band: 18.6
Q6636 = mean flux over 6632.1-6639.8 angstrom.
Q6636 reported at 21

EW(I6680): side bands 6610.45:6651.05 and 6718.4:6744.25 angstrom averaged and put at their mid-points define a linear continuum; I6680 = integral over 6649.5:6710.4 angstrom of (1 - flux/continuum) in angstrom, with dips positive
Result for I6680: -2.5 angstrom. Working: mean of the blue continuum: 20.4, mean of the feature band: 20.2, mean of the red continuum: 18.3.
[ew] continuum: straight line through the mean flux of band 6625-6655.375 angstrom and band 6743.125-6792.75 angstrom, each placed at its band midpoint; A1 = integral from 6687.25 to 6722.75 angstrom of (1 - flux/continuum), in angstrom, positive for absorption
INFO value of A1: 3.4 angstrom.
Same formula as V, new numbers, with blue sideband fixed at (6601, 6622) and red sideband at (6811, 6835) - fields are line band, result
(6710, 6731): 2.6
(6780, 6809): 0.4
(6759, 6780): -1.0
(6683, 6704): 0.4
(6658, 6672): -0.6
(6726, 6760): 2.0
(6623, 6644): -1.0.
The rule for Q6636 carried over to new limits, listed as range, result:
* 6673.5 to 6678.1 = 19.5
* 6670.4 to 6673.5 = 21.2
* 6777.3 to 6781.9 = 20.9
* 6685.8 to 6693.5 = 19.5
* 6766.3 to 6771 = 21.5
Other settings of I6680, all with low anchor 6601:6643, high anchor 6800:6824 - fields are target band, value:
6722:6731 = 1.28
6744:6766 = 0.49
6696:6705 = 0.59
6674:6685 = -0.13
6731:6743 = 0.90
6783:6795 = 0.37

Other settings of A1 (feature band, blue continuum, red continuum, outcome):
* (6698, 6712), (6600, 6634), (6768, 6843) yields 1.15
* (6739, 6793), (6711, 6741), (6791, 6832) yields -3.49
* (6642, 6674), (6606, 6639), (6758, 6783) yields -0.69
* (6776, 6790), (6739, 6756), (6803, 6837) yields -0.53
